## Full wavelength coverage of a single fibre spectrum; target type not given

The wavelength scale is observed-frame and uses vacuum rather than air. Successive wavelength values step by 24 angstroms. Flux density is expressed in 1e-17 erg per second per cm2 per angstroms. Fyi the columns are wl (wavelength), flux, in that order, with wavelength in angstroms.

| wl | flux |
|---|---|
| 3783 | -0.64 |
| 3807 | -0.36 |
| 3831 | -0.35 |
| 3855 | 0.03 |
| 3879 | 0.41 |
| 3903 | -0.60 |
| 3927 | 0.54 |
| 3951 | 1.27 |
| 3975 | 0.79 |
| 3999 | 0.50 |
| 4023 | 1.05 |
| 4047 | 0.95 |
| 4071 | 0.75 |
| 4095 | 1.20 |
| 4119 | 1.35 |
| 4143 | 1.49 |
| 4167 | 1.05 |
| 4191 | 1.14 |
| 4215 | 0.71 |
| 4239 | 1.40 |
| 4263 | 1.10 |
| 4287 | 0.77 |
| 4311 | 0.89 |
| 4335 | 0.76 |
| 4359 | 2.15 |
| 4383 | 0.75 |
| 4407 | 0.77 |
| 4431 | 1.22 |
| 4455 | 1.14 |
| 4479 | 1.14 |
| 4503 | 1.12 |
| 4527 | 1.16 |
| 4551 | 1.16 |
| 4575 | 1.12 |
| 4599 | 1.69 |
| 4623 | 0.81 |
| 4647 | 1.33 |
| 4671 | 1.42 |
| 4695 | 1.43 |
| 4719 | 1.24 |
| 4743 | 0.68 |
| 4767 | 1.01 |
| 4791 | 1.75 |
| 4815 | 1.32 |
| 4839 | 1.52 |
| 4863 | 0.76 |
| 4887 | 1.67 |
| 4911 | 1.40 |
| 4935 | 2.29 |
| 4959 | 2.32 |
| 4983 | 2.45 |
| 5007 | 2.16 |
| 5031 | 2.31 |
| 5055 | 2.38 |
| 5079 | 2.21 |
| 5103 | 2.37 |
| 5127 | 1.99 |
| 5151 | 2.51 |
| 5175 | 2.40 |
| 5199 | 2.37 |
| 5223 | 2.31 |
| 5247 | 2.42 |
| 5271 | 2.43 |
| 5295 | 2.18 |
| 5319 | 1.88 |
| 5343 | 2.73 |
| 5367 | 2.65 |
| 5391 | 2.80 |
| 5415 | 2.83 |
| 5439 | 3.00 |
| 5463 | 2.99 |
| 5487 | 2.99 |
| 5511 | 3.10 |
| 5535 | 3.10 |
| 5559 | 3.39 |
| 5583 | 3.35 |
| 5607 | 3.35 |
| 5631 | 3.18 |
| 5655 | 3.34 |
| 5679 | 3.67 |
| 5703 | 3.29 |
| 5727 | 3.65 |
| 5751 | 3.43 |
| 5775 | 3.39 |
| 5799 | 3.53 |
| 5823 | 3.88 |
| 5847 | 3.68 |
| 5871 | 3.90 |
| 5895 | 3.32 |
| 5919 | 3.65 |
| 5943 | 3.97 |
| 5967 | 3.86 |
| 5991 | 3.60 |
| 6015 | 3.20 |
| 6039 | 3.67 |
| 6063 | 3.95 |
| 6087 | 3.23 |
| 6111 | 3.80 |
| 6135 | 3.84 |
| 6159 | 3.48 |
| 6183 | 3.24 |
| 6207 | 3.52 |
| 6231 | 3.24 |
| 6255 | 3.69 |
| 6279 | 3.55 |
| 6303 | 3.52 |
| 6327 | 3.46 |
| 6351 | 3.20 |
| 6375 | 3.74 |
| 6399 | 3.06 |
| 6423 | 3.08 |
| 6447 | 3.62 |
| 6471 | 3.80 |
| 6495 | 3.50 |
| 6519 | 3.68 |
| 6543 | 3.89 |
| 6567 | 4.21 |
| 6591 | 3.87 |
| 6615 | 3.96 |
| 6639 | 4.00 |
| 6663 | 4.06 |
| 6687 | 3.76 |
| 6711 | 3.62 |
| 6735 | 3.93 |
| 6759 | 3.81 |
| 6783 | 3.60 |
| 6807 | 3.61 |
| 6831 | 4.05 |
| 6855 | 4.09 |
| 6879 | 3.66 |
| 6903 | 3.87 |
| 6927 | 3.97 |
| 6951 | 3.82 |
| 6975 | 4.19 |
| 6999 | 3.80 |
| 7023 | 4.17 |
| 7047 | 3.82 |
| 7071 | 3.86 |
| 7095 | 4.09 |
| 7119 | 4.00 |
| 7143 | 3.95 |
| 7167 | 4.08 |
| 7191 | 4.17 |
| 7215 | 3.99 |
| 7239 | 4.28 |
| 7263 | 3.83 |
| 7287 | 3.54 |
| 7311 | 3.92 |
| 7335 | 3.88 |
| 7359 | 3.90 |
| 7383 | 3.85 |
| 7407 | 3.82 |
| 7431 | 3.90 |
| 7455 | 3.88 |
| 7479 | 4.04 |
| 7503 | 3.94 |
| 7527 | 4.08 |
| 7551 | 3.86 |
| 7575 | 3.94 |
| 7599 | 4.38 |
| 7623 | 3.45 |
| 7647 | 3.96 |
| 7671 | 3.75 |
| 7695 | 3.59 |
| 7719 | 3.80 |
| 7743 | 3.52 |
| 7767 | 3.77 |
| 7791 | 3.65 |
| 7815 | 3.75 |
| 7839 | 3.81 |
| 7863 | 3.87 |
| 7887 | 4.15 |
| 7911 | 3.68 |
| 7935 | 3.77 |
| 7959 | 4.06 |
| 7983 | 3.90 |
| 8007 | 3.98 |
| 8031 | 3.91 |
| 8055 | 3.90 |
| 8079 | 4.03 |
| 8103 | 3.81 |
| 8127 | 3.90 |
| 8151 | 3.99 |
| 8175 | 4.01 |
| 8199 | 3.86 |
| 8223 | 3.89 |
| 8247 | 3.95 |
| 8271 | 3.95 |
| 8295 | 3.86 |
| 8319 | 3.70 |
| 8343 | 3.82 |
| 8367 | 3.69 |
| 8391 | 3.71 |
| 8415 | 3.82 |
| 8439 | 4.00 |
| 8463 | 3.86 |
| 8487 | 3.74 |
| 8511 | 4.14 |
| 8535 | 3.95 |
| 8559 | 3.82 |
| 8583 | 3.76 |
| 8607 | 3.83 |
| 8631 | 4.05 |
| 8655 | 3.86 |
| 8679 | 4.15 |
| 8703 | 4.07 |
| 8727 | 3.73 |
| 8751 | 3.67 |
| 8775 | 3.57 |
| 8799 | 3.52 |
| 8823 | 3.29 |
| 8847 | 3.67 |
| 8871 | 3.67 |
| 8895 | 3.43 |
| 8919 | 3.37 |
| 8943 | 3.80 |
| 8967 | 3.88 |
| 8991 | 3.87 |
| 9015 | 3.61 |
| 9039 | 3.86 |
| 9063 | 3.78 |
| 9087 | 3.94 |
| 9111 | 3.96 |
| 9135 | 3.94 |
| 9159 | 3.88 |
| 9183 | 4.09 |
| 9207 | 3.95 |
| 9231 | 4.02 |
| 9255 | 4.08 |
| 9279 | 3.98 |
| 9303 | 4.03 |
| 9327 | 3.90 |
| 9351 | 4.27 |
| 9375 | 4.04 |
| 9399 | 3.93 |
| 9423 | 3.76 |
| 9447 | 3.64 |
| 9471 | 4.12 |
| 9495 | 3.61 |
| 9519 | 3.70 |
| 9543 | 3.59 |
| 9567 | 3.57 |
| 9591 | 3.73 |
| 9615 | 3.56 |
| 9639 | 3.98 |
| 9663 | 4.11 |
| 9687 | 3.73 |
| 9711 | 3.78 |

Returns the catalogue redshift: 0.236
